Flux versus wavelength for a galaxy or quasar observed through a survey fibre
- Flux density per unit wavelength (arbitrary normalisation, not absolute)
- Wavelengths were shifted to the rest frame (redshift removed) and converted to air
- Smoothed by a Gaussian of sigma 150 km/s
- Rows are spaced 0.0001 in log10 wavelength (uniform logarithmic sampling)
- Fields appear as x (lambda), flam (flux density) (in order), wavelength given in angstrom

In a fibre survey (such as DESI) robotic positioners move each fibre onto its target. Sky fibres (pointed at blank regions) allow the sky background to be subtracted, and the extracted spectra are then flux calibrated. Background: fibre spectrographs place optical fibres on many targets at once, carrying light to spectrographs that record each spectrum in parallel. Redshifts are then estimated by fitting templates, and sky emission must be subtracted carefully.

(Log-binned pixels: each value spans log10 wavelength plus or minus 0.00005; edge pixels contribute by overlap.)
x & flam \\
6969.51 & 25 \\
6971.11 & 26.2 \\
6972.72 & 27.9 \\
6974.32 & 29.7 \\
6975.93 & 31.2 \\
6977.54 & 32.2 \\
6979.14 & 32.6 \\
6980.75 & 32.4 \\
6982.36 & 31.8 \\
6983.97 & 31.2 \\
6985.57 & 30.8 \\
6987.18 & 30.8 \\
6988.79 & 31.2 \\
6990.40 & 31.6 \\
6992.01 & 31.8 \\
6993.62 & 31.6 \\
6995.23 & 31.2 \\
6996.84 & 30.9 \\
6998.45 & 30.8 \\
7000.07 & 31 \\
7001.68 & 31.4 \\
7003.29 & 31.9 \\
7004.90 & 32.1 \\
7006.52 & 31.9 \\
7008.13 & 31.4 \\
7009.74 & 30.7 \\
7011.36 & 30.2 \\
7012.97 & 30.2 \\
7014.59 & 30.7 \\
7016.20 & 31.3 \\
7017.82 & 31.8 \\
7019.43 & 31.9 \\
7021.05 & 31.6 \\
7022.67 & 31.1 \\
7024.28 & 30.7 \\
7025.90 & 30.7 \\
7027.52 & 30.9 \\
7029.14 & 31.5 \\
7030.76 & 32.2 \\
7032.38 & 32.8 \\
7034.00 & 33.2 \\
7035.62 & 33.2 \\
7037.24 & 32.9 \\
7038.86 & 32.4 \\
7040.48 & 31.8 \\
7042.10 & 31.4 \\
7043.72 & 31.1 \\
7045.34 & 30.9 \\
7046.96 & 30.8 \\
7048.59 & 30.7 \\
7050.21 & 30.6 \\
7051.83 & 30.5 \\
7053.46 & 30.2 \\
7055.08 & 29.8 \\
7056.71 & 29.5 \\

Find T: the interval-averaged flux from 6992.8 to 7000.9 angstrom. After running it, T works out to 31.1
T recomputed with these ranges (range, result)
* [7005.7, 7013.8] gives 30.9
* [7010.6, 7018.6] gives 30.8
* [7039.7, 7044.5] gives 31.5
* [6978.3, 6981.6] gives 32.5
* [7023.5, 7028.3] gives 30.7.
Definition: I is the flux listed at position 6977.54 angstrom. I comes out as 32.2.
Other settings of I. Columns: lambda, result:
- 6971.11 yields 26.2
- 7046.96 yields 30.8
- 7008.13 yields 31.4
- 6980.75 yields 32.4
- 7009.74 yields 30.7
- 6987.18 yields 30.8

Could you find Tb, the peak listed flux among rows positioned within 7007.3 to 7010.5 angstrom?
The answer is 31.4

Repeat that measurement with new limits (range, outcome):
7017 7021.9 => 31.9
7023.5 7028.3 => 30.9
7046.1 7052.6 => 30.8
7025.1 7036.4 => 33.2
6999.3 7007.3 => 32.1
